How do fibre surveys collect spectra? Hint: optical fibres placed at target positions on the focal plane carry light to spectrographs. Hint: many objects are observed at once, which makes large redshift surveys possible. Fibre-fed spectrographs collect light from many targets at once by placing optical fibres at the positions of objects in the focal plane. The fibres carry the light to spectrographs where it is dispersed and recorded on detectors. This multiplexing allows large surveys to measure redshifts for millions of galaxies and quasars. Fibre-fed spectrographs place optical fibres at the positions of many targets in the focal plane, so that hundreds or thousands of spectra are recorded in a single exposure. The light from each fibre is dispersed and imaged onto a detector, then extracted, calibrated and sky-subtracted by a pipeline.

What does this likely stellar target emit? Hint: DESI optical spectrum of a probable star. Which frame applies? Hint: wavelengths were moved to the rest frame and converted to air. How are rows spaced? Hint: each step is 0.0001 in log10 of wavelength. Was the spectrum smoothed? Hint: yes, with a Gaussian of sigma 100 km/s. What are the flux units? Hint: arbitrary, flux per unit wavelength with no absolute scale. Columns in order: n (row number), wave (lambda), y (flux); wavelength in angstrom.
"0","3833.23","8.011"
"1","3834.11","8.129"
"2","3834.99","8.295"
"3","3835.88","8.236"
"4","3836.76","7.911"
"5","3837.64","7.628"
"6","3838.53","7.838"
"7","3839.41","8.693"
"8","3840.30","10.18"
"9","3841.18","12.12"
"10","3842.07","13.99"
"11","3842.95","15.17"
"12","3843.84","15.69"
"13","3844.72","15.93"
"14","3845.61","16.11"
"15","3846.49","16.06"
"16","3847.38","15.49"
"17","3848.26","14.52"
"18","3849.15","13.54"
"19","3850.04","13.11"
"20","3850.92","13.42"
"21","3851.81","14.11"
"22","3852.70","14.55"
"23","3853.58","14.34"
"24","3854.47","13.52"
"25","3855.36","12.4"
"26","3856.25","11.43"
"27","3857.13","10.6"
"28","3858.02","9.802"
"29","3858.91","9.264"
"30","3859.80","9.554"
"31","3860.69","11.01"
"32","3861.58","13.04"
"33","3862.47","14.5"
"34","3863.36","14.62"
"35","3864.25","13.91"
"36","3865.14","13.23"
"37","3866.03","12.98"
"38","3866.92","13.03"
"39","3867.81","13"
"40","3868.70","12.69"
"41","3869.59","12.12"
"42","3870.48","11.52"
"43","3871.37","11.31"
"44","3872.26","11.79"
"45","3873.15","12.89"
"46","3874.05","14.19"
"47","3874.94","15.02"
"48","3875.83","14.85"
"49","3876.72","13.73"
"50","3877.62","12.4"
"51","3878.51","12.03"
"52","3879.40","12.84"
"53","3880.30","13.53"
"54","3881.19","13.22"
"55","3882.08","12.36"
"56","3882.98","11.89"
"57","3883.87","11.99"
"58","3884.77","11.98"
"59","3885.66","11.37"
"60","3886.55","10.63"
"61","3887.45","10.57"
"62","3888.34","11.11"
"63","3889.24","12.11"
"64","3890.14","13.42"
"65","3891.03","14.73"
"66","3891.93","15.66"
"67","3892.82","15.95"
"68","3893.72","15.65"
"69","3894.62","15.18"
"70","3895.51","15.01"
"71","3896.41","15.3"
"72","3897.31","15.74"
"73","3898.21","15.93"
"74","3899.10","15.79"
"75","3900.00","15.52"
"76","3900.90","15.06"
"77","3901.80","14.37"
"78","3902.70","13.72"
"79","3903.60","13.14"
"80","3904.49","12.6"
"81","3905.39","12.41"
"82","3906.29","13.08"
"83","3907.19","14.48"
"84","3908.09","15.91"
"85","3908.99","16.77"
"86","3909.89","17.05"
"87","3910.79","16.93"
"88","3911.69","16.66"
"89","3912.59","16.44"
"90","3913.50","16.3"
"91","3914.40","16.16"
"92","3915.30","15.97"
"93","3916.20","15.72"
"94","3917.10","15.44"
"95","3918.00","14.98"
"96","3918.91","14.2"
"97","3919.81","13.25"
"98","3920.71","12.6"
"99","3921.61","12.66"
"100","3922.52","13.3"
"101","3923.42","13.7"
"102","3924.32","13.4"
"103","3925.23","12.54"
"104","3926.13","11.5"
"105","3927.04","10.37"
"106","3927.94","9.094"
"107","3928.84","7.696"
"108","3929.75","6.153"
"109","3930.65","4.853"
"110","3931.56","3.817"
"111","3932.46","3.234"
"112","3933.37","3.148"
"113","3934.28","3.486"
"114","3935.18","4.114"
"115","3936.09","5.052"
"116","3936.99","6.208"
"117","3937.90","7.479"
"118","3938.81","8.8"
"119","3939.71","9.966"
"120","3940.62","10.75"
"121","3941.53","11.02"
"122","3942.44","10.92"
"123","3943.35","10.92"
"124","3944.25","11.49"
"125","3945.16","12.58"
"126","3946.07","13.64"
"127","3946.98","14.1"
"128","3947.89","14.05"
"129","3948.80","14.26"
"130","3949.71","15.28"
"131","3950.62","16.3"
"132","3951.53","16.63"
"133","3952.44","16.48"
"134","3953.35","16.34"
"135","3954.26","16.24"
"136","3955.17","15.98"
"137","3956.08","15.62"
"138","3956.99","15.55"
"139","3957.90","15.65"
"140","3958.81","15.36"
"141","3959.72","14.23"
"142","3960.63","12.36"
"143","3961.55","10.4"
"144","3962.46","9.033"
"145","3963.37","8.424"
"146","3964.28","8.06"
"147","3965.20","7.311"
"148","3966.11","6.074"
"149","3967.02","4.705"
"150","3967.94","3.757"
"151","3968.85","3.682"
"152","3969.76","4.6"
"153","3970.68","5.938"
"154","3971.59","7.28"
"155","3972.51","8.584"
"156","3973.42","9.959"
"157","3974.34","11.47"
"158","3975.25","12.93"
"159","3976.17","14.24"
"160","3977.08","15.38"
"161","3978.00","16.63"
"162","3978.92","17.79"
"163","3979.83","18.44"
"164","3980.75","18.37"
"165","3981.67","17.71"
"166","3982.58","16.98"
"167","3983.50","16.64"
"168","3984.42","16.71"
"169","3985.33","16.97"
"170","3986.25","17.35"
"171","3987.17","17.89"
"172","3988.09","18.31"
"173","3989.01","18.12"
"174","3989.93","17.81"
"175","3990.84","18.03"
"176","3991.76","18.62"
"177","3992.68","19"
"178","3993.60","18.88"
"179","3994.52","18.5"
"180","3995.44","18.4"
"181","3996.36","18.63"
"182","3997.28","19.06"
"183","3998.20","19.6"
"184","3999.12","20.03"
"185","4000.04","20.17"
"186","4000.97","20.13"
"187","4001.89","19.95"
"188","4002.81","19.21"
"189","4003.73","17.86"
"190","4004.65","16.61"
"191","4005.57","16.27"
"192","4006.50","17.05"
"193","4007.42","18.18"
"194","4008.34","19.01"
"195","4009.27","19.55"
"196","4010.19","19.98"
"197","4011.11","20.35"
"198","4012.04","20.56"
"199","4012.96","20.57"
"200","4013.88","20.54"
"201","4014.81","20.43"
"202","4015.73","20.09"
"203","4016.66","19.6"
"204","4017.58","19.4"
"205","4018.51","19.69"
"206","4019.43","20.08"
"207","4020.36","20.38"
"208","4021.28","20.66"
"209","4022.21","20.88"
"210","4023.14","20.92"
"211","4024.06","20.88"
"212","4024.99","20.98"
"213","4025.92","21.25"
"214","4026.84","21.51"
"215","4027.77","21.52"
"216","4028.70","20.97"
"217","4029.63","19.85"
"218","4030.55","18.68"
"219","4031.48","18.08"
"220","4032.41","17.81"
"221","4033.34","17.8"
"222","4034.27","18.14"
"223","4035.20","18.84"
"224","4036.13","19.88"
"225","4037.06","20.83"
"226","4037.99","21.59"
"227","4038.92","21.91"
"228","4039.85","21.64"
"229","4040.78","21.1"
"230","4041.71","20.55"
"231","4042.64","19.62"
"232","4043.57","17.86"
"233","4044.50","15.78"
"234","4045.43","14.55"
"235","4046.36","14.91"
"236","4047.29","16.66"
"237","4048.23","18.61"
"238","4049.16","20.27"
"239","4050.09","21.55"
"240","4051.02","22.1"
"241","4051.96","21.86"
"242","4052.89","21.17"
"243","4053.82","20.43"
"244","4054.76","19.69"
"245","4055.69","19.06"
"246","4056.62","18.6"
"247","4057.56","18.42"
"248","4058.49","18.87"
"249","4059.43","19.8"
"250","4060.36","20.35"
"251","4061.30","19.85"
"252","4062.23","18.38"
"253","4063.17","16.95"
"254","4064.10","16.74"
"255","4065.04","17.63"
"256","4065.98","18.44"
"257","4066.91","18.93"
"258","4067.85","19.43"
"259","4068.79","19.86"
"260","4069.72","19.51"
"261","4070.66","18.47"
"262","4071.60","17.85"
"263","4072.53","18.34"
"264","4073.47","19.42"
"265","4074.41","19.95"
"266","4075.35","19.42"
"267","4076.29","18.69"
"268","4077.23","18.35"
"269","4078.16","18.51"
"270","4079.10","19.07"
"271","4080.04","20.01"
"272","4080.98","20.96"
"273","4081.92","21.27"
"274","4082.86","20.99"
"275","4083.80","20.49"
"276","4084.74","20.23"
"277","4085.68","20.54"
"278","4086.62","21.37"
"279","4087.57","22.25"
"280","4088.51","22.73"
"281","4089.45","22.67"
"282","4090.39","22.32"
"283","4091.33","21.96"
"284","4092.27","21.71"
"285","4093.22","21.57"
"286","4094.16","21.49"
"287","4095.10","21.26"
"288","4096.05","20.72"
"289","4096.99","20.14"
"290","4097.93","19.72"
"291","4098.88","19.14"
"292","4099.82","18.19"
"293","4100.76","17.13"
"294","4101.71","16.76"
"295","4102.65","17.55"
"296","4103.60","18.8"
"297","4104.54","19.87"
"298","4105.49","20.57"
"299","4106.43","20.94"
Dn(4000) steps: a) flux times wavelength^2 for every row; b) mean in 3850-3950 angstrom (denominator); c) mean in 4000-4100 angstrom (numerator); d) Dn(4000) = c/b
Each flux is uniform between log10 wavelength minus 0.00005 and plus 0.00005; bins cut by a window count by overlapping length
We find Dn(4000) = 1.70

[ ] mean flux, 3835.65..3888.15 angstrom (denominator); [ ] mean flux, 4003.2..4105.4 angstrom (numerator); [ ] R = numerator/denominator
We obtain 1.56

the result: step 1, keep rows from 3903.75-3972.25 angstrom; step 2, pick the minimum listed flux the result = 3.148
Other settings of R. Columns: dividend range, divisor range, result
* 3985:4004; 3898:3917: 1.23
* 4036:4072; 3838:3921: 1.41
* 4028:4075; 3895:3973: 1.62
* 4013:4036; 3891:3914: 1.31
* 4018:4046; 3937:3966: 1.57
